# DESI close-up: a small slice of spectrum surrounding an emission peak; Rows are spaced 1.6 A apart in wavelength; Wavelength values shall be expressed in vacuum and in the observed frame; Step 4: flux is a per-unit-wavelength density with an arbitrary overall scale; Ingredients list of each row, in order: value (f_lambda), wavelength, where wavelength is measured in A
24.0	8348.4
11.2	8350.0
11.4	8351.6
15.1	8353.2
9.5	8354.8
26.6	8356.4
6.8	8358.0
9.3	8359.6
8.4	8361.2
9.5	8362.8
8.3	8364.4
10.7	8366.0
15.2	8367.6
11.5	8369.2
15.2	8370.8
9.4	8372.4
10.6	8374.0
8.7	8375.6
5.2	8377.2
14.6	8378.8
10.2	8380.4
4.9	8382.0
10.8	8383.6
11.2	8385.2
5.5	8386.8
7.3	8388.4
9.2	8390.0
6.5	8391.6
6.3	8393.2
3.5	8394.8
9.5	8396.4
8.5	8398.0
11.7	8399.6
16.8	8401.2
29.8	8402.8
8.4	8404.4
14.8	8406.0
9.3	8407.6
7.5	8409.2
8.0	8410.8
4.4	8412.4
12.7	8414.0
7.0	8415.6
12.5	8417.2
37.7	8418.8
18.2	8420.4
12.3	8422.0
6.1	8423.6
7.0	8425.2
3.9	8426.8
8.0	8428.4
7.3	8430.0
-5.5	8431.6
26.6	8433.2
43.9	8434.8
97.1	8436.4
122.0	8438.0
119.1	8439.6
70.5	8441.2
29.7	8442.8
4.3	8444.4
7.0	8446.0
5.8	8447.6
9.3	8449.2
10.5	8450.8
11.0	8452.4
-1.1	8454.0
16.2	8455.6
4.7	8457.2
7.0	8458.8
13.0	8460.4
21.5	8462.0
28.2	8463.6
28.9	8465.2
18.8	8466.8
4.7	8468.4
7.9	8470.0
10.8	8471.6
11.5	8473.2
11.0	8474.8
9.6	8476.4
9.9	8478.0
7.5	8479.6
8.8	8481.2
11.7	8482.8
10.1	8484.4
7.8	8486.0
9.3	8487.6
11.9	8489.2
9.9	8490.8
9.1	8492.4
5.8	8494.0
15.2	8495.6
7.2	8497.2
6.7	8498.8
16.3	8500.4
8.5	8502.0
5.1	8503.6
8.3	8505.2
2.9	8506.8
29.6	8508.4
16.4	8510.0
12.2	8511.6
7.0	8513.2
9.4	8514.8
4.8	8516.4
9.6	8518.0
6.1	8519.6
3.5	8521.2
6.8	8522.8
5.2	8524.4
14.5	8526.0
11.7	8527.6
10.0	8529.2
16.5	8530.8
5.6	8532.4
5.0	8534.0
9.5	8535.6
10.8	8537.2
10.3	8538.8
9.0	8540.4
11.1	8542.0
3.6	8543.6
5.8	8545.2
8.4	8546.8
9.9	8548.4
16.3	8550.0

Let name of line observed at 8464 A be [N II]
